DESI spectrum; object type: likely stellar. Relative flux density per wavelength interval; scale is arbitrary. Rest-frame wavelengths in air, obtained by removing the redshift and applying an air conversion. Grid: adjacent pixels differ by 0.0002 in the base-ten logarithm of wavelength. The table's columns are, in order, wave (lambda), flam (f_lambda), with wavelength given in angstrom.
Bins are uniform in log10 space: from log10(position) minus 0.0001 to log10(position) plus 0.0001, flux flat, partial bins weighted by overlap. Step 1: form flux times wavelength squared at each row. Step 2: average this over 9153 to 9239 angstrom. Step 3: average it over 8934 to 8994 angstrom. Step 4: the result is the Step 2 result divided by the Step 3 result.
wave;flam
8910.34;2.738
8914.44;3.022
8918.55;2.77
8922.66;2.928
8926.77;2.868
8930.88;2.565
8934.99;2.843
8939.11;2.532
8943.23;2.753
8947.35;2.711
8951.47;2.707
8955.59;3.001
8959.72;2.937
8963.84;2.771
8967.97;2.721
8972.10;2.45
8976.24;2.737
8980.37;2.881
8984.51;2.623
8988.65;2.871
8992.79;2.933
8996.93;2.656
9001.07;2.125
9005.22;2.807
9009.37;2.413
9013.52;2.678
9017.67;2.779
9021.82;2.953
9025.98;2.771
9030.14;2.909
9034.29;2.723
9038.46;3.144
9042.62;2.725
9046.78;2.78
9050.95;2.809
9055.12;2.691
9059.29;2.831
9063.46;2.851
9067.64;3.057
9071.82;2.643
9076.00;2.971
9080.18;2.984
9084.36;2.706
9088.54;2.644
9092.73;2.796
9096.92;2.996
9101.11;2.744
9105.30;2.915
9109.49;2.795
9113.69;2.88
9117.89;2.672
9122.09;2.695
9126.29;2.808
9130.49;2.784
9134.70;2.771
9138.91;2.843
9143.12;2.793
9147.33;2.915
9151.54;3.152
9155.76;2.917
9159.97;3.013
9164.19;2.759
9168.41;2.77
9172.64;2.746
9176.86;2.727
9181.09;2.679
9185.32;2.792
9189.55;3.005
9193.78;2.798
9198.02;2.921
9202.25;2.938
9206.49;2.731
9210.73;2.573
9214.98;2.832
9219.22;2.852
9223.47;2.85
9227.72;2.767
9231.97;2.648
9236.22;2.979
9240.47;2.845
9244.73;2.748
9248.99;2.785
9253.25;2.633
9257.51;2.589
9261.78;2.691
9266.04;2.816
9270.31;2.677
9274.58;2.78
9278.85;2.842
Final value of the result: 1.07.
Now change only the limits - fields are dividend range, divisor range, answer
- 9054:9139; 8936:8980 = 1.06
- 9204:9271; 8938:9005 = 1.07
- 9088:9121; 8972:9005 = 1.08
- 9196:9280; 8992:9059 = 1.06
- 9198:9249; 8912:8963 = 1.06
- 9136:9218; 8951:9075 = 1.06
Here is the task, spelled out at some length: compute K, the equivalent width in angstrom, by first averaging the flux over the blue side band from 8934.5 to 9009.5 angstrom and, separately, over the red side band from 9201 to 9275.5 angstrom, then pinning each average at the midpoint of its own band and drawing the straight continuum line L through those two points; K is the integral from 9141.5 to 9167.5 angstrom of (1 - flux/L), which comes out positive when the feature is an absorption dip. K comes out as -1.7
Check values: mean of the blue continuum 2.71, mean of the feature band 2.92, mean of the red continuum 2.76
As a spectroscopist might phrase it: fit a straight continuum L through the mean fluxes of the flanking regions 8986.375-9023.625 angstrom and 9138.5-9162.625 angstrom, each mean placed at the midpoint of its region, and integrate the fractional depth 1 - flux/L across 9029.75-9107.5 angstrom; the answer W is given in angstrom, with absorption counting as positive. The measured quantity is -1.0 angstrom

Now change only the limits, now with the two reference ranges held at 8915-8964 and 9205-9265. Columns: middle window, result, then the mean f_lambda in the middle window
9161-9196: -0.4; 2.79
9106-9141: -0.2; 2.79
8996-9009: 1.3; 2.5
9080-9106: -0.4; 2.81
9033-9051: -0.4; 2.84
